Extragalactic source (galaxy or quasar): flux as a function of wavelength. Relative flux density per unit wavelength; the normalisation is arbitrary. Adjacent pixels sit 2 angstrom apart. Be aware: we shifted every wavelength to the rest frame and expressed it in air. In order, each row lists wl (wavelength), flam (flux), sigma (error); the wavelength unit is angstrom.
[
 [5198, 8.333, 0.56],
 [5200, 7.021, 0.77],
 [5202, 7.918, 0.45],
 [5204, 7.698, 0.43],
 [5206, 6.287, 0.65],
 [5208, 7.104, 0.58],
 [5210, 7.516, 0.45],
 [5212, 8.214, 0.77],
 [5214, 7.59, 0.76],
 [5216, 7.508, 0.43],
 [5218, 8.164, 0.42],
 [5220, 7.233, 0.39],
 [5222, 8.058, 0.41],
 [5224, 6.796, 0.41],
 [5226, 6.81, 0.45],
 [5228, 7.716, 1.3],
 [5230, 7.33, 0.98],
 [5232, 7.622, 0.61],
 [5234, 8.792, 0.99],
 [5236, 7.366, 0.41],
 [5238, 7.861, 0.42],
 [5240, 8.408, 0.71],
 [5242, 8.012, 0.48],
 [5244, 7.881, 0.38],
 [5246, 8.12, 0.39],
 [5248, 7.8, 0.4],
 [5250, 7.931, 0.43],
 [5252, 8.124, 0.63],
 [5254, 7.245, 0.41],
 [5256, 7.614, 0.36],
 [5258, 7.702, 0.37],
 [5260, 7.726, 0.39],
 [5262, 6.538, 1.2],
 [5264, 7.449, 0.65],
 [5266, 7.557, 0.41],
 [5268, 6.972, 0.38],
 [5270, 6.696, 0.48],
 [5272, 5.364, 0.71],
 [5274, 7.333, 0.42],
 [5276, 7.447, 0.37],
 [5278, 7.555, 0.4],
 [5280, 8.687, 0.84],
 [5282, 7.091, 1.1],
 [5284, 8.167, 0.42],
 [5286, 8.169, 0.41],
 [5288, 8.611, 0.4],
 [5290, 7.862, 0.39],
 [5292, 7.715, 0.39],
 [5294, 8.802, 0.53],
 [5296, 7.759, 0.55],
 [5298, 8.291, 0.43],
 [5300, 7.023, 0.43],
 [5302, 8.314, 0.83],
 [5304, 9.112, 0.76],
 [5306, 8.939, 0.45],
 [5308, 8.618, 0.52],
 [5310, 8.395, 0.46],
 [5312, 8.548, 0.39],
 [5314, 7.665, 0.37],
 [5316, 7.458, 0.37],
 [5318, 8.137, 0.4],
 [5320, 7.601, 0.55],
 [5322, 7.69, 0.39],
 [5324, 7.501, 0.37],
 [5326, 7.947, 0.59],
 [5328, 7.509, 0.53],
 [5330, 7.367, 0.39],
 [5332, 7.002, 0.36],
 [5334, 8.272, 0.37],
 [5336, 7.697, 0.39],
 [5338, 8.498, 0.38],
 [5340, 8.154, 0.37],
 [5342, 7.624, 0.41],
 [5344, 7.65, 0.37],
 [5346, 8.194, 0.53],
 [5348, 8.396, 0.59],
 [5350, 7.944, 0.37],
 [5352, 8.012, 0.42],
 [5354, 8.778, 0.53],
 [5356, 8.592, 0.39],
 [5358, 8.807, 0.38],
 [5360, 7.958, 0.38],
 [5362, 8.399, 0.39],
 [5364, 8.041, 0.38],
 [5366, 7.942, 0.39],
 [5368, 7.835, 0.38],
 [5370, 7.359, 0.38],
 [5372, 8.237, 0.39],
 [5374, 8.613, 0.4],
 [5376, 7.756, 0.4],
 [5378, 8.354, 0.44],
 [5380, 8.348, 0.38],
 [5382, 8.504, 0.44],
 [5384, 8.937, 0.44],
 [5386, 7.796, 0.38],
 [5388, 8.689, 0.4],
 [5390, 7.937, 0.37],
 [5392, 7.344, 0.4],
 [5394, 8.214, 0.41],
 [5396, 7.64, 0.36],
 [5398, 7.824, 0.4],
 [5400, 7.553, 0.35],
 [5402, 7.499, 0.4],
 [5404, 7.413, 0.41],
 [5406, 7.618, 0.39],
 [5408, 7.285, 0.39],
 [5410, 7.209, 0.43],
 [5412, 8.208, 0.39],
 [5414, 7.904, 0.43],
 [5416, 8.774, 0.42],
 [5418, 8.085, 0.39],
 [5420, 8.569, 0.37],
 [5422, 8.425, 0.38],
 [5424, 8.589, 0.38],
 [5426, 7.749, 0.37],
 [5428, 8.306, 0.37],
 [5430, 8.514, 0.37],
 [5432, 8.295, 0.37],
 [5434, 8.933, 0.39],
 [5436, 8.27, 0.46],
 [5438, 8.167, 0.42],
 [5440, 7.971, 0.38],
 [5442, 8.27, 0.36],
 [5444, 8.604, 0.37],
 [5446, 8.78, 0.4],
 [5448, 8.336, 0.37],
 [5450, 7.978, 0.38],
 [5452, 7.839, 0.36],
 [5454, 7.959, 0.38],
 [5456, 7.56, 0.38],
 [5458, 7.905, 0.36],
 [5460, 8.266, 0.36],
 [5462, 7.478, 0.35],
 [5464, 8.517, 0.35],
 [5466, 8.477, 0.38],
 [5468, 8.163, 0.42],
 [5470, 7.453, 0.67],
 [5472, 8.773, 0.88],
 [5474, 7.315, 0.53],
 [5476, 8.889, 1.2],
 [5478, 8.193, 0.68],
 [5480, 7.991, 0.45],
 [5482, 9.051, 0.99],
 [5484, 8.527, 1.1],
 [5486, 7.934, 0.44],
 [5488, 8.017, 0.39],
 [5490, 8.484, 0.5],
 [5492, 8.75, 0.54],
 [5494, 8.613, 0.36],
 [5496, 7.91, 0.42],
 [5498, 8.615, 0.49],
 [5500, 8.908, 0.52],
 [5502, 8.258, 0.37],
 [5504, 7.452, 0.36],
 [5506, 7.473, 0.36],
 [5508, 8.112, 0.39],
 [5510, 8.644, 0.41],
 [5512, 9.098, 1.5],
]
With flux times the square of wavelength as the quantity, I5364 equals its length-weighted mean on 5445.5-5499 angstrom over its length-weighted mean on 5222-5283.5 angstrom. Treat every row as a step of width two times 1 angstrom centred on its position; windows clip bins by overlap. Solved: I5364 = 1.2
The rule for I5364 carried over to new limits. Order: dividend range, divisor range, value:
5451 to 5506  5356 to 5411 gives 1.06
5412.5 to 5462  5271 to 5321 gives 1.09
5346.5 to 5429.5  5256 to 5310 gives 1.08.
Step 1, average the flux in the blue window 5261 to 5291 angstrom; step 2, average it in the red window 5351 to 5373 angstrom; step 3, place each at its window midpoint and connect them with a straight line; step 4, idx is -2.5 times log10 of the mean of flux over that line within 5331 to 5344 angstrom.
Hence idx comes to 0.02 mag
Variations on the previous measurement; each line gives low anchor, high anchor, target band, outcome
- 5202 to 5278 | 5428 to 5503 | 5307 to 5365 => -0.03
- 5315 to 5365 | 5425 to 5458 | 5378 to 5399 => -0.01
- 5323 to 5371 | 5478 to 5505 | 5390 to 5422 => 0.04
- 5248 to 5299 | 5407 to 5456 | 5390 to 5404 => 0.05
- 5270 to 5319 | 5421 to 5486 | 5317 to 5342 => 0.03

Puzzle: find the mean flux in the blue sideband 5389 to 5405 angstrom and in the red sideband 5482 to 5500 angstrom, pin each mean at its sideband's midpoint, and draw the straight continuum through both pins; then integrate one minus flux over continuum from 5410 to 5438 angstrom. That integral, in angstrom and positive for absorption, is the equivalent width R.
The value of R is -1.47 angstrom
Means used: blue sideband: 7.68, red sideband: 8.43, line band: 8.31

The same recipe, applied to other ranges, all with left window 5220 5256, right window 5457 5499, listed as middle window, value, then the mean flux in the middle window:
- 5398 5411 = 1.0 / 7.46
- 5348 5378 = -0.6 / 8.18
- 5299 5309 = -0.7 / 8.4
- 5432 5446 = -0.4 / 8.39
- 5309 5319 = -0.2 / 8.04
